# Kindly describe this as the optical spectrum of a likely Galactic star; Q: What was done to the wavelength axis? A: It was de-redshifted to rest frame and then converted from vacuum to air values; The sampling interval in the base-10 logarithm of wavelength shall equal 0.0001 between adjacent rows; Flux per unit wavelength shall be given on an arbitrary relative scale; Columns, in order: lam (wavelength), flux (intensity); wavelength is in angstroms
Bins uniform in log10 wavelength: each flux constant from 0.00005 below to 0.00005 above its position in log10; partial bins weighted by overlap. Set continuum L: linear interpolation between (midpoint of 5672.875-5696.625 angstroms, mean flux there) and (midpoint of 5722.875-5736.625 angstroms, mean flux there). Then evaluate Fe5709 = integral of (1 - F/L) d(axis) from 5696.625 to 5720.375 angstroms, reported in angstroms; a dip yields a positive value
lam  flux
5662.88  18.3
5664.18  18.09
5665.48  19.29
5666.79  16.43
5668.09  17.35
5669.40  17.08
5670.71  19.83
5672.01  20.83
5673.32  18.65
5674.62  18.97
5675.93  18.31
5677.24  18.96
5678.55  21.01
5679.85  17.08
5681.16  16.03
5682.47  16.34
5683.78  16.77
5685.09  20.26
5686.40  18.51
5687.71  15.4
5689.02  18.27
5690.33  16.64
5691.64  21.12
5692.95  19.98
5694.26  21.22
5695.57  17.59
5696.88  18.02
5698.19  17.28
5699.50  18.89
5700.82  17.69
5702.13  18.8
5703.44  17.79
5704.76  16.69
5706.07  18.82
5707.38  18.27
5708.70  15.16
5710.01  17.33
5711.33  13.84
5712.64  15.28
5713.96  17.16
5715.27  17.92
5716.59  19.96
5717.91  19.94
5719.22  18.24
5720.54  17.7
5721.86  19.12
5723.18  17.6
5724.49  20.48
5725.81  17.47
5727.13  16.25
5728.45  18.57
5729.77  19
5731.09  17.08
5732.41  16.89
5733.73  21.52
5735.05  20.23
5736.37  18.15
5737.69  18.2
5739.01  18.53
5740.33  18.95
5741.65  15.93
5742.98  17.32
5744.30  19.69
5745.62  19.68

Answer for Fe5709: 1.09 angstroms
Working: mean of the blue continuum 18.4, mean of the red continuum 18.5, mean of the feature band 17.6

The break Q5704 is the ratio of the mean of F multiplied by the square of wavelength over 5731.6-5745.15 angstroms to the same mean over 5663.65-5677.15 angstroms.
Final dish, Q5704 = 1.03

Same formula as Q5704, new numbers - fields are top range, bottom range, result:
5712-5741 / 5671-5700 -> 1.01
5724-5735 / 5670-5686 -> 1.01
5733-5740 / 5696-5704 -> 1.08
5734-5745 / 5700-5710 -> 1.06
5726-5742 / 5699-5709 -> 1.04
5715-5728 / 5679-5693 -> 1.05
